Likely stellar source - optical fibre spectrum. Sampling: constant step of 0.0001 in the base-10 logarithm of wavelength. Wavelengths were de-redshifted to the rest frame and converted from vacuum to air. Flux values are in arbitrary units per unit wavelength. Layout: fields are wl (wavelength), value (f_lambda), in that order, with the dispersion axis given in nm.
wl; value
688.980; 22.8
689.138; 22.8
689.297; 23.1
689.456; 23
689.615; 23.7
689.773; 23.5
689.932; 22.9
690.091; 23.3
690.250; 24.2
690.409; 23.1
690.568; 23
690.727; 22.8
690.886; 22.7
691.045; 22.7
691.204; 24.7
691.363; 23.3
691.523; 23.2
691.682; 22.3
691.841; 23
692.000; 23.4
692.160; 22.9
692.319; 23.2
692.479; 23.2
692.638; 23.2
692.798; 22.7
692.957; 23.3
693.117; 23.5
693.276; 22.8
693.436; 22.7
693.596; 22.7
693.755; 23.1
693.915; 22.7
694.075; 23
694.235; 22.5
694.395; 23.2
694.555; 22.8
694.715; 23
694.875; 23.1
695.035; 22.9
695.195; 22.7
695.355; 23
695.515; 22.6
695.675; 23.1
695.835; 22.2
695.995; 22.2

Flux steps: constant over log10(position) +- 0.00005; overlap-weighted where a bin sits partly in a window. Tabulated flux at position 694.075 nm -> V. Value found 23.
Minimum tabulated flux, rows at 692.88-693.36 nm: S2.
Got 22.8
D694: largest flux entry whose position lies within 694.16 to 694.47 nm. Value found 23.2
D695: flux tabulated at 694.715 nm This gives 23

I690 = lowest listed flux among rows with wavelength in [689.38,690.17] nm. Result 22.9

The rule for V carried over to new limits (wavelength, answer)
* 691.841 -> 23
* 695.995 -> 22.2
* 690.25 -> 24.2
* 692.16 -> 22.9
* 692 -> 23.4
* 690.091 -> 23.3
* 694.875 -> 23.1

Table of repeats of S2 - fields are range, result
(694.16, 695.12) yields 22.5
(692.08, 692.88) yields 22.7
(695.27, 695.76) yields 22.6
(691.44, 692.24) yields 22.3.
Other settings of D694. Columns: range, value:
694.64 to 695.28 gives 23.1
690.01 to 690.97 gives 24.2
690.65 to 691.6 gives 24.7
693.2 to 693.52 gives 22.8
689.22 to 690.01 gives 23.7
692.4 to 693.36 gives 23.5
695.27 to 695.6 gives 23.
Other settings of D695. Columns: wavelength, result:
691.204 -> 24.7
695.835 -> 22.2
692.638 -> 23.2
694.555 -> 22.8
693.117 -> 23.5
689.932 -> 22.9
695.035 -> 22.9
